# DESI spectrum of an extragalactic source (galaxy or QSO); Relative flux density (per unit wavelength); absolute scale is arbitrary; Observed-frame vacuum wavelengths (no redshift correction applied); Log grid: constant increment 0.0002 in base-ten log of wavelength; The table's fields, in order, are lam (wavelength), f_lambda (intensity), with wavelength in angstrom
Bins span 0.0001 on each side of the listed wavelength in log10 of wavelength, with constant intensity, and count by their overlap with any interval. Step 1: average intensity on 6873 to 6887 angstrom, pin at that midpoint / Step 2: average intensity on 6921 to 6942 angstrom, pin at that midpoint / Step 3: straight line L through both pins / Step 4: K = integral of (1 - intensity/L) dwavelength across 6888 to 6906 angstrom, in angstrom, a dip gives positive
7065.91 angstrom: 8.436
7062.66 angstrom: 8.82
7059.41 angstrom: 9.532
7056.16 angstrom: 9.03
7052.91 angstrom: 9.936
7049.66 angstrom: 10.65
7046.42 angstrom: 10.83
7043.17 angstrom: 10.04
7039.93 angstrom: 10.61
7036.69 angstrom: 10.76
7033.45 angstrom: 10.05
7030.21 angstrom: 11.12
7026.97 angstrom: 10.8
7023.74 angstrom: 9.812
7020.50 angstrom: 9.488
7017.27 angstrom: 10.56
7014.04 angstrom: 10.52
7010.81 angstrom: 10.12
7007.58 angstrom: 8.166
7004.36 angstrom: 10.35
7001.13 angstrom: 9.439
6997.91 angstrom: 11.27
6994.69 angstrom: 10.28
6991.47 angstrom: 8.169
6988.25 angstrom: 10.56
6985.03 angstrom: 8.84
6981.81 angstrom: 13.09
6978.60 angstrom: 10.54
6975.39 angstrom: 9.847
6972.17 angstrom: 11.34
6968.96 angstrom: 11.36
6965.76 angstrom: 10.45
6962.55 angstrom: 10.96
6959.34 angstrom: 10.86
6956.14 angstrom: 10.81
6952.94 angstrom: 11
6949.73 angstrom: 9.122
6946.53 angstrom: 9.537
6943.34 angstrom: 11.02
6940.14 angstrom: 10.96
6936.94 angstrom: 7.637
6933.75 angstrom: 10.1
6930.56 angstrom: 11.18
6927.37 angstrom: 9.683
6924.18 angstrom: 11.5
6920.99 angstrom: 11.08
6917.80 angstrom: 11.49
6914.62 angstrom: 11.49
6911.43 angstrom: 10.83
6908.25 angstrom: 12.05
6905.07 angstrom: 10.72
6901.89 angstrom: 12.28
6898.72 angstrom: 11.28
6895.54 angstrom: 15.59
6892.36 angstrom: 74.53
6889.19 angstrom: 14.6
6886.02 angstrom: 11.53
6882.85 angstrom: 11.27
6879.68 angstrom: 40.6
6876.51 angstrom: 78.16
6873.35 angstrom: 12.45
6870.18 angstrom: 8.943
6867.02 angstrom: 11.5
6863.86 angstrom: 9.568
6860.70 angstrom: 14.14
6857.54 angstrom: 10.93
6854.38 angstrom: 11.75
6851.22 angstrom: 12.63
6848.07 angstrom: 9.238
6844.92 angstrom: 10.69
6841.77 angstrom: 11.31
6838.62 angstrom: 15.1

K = 1.9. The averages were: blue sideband 33.3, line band 23.8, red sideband 10.3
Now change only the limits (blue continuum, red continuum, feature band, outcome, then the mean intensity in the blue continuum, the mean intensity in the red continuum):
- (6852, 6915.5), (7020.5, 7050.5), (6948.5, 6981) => 8.9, 19.7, 10.5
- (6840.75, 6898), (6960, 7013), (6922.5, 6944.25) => 6.8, 20.5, 10.3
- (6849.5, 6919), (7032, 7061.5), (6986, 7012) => 6.1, 19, 10.1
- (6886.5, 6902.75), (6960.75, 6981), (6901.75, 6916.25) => 7.2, 25.3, 10.8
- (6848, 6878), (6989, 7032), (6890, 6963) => 6.0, 18.2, 10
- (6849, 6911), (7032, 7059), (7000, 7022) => 4.3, 20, 10.2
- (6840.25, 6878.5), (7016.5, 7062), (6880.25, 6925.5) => -4.3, 17.1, 10.2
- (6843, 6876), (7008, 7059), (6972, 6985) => 0.4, 13.4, 10.2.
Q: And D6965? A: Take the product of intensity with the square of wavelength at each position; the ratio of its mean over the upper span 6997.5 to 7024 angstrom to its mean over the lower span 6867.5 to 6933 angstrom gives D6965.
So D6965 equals 0.5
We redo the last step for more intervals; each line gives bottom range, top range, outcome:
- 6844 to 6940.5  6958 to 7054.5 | 0.65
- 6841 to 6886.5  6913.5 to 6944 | 0.60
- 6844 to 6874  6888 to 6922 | 1.63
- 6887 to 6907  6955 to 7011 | 0.47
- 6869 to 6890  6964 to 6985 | 0.43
